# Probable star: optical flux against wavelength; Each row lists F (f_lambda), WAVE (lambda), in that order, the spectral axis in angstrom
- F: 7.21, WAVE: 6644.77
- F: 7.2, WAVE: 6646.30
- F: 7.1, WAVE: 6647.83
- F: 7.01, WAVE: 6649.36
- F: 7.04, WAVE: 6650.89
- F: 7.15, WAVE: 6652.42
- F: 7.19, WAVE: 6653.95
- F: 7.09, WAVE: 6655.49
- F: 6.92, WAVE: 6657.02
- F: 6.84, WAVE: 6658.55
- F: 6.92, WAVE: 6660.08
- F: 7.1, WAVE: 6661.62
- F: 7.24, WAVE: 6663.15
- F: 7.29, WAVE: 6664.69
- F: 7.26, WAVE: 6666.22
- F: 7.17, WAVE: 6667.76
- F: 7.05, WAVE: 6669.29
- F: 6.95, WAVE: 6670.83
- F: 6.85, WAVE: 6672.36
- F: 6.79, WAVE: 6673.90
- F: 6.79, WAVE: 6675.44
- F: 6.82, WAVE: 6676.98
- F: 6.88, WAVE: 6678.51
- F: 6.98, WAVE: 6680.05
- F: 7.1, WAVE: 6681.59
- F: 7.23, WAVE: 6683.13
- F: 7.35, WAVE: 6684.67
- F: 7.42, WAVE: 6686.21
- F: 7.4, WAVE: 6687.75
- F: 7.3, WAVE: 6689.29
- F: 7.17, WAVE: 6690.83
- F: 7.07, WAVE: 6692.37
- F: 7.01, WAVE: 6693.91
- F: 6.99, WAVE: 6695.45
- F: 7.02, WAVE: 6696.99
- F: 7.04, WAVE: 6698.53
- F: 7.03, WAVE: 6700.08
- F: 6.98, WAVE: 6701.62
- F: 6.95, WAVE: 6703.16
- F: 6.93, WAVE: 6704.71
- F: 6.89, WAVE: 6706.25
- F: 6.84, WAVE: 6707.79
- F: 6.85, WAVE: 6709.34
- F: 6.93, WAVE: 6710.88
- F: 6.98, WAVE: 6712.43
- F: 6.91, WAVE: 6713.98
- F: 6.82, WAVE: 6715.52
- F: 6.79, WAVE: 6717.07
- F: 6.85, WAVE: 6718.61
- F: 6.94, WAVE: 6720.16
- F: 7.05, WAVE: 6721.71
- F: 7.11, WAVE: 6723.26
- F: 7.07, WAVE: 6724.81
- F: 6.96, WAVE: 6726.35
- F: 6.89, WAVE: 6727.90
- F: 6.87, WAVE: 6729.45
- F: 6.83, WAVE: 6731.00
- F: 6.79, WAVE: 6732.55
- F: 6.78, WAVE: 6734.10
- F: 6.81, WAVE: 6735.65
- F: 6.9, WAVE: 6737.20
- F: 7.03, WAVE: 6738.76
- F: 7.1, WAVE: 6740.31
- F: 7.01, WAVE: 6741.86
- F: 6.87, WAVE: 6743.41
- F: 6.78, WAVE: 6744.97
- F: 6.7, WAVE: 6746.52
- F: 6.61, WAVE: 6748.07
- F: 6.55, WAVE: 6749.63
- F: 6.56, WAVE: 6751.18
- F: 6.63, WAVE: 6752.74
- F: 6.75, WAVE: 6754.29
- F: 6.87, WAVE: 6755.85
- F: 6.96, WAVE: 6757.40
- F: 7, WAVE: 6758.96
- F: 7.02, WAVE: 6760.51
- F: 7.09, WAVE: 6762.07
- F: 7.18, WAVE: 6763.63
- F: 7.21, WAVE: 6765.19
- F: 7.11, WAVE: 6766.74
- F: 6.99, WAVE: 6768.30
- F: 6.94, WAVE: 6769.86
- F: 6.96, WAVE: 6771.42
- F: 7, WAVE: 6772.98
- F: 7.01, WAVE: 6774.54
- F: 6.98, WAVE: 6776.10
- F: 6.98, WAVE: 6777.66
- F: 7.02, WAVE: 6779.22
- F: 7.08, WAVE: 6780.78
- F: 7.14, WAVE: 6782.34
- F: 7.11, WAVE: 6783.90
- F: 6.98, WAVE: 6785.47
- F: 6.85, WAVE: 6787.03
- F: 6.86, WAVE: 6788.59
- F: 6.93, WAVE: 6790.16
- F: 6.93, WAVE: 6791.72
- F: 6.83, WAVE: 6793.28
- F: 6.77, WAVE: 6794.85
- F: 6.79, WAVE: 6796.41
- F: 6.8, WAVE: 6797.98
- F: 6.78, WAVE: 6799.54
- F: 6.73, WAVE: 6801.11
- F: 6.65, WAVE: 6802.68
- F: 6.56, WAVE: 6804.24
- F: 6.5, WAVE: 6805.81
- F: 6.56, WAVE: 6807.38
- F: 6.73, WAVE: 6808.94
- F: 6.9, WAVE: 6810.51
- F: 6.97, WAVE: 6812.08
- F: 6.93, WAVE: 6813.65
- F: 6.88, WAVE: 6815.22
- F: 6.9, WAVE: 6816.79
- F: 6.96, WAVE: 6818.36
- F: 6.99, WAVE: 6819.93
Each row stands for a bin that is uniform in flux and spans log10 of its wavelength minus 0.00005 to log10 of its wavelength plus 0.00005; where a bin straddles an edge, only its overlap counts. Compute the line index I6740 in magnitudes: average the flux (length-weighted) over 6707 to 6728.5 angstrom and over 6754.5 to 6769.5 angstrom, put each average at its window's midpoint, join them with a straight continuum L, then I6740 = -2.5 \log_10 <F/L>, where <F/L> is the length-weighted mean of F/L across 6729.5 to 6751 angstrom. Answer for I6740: 0.03 mag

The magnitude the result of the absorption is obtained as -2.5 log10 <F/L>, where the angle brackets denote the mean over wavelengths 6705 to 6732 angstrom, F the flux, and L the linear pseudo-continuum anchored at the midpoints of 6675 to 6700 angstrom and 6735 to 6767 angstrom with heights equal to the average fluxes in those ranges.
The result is 0.01 mag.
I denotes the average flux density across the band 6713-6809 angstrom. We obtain 6.89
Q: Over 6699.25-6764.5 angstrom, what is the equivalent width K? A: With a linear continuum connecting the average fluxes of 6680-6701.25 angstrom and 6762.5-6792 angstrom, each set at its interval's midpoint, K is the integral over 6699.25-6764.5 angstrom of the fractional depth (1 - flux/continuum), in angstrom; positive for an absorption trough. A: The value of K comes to 1.8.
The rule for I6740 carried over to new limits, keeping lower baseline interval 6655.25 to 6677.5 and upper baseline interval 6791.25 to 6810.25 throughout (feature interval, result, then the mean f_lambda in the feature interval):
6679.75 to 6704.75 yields -0.027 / 7.12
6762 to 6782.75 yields -0.042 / 7.05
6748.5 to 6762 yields 0.002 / 6.8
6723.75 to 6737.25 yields -0.002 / 6.89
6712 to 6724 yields -0.005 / 6.93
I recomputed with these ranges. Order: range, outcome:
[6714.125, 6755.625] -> 6.85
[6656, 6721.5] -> 7.02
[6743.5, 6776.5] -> 6.9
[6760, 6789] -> 7.03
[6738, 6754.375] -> 6.78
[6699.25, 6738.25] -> 6.91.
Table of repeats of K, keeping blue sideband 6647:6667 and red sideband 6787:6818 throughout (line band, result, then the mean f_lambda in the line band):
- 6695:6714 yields 0.11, 6.95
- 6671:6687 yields 0.06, 7.02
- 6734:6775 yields -0.09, 6.91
